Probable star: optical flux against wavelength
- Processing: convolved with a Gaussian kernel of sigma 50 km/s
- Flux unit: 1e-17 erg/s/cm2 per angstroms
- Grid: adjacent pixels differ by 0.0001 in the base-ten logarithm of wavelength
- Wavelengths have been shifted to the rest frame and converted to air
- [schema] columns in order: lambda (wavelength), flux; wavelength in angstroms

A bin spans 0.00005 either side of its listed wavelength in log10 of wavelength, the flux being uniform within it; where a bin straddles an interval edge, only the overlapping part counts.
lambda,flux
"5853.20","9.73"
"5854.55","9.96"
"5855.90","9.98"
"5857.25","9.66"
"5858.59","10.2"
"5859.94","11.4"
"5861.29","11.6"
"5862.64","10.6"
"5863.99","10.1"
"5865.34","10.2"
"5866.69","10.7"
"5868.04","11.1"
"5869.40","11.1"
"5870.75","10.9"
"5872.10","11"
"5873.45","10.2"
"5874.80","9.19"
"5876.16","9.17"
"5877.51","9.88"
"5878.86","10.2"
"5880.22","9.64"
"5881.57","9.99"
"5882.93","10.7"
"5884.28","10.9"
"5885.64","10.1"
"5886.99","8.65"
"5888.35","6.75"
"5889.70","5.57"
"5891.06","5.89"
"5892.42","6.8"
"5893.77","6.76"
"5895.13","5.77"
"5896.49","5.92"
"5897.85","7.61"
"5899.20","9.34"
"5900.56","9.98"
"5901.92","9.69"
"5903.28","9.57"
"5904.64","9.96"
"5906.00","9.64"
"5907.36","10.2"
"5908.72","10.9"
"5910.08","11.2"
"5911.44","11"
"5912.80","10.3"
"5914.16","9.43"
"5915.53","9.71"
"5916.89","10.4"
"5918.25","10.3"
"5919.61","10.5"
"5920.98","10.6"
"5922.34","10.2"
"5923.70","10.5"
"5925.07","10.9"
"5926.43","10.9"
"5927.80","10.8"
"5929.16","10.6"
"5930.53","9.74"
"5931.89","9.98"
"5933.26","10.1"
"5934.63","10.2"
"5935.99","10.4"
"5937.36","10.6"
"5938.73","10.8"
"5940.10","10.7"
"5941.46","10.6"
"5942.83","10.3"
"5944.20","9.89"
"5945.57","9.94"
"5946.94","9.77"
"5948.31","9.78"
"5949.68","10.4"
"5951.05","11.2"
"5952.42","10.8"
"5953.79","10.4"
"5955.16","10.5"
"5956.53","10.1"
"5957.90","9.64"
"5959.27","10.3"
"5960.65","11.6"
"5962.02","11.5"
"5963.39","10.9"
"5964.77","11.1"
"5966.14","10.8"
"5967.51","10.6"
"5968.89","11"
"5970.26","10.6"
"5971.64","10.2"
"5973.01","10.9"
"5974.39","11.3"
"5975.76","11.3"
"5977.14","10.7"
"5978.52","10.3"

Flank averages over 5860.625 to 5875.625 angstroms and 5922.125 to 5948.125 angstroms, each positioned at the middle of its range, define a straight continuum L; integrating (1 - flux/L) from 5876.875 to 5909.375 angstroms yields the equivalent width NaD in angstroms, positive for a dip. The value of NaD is 5.38 angstroms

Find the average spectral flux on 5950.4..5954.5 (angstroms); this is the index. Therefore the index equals 10.8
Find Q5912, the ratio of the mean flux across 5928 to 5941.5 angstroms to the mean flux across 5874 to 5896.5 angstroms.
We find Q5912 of 1.2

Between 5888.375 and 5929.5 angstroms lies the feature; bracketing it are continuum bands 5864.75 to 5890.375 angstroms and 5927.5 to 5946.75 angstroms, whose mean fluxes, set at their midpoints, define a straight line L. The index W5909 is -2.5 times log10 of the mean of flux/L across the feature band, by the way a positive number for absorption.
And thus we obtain 0.085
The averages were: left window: 9.78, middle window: 9.32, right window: 10.3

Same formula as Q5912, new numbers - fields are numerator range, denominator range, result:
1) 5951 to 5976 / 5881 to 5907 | 1.28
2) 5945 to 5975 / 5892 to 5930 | 1.10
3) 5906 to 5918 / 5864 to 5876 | 0.99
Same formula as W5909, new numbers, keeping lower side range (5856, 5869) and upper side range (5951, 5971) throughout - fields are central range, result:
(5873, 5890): 0.136 mag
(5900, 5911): 0.051 mag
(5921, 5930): 0.004 mag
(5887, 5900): 0.479 mag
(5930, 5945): 0.040 mag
